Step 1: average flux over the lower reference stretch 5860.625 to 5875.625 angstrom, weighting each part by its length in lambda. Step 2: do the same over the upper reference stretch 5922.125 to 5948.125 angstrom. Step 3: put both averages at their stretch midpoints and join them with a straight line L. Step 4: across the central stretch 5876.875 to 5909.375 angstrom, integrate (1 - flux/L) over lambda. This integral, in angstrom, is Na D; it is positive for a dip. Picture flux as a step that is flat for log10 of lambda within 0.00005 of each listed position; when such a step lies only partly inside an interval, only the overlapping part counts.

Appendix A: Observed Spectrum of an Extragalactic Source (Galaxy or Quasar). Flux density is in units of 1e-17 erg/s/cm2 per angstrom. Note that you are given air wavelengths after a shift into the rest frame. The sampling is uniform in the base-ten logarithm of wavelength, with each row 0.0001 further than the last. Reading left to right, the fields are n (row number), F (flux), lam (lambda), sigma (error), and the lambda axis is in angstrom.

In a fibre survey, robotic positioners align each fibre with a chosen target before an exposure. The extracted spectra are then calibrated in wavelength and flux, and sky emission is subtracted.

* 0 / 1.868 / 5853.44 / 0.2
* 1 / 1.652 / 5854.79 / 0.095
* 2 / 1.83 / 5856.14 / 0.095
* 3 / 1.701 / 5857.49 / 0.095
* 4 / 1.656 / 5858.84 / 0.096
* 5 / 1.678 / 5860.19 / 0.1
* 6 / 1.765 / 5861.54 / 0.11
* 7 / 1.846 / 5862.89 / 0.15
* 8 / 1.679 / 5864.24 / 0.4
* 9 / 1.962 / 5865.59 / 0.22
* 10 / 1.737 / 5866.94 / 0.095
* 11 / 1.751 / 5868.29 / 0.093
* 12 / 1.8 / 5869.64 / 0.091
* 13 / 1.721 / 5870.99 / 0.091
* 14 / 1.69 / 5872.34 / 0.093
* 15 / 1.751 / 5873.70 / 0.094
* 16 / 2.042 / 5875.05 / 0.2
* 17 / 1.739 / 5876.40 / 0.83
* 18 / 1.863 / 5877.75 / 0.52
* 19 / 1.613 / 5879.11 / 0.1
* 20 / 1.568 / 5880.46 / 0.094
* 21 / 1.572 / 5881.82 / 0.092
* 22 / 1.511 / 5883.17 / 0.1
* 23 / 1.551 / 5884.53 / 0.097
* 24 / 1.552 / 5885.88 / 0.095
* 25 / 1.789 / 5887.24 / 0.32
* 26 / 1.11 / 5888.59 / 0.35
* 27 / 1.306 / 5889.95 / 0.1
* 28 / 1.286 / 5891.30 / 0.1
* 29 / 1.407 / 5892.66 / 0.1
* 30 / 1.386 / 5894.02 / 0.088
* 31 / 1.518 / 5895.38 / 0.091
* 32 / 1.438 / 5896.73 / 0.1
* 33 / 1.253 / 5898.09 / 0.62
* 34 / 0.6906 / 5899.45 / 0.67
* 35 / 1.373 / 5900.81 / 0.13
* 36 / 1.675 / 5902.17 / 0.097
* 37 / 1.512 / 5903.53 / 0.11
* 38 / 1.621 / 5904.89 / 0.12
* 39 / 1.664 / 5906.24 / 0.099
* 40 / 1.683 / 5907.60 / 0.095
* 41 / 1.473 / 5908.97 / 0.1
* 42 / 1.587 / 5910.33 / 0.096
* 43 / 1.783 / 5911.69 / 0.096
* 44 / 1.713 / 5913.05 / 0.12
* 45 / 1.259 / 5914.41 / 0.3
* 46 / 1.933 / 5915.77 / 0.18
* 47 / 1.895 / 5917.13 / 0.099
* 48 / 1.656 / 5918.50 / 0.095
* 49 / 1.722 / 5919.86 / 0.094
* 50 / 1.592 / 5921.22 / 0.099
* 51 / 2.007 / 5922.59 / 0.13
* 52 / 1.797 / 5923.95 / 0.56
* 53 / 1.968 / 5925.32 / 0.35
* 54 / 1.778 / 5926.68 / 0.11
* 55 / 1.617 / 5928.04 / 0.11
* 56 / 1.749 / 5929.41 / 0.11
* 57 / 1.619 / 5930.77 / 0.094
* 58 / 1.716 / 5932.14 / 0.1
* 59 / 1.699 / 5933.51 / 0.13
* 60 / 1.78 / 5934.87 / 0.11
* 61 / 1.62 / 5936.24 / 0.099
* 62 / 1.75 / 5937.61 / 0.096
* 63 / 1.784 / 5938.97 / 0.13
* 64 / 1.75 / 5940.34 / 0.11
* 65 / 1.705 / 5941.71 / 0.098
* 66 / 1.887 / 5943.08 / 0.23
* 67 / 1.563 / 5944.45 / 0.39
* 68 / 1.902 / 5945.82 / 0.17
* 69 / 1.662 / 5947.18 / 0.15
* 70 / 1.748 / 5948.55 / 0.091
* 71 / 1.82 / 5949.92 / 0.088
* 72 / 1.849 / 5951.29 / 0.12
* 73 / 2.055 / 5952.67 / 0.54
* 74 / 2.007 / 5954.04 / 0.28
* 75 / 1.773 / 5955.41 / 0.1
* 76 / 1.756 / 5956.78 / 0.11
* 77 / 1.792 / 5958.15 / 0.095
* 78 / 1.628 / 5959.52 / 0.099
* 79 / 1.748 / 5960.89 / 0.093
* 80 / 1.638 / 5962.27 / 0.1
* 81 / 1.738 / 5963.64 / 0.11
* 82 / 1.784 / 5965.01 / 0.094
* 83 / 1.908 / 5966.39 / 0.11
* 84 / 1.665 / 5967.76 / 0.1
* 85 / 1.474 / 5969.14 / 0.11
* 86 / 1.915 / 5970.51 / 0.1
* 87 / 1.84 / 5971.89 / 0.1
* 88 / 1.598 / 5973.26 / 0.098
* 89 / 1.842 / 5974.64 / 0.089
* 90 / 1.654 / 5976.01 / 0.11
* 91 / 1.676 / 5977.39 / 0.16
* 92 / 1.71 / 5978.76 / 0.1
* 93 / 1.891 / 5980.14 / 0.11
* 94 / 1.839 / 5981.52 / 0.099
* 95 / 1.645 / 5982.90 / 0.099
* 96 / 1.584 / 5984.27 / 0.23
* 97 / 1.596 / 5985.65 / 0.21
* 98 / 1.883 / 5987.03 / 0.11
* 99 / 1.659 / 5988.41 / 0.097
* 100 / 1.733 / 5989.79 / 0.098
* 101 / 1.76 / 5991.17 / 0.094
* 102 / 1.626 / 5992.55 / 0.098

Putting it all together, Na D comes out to 5.49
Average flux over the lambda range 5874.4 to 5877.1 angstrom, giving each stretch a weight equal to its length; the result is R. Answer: 1.89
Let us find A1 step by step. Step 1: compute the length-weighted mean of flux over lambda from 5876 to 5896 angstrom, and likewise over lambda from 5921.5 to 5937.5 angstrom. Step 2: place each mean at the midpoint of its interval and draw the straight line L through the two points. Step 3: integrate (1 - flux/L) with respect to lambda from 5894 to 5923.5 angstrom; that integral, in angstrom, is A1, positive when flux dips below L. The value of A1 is 1.3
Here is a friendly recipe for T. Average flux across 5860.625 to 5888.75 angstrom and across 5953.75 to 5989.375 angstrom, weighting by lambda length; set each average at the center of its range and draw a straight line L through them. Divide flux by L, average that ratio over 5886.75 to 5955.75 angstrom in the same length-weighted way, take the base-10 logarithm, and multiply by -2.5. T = 0.05 mag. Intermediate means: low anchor 1.71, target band 1.65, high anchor 1.74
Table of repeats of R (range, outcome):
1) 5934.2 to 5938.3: 1.72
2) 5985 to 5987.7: 1.74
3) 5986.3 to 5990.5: 1.75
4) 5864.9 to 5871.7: 1.8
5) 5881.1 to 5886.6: 1.55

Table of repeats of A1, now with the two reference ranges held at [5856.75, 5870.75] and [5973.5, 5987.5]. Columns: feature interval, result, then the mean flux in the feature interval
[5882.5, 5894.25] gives 2.1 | 1.43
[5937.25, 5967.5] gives -0.9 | 1.78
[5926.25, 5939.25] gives 0.2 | 1.71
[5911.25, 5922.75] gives 0.2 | 1.72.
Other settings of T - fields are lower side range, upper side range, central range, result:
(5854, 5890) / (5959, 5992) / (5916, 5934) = -0.03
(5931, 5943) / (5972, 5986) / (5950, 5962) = -0.06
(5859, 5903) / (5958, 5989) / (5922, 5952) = -0.06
